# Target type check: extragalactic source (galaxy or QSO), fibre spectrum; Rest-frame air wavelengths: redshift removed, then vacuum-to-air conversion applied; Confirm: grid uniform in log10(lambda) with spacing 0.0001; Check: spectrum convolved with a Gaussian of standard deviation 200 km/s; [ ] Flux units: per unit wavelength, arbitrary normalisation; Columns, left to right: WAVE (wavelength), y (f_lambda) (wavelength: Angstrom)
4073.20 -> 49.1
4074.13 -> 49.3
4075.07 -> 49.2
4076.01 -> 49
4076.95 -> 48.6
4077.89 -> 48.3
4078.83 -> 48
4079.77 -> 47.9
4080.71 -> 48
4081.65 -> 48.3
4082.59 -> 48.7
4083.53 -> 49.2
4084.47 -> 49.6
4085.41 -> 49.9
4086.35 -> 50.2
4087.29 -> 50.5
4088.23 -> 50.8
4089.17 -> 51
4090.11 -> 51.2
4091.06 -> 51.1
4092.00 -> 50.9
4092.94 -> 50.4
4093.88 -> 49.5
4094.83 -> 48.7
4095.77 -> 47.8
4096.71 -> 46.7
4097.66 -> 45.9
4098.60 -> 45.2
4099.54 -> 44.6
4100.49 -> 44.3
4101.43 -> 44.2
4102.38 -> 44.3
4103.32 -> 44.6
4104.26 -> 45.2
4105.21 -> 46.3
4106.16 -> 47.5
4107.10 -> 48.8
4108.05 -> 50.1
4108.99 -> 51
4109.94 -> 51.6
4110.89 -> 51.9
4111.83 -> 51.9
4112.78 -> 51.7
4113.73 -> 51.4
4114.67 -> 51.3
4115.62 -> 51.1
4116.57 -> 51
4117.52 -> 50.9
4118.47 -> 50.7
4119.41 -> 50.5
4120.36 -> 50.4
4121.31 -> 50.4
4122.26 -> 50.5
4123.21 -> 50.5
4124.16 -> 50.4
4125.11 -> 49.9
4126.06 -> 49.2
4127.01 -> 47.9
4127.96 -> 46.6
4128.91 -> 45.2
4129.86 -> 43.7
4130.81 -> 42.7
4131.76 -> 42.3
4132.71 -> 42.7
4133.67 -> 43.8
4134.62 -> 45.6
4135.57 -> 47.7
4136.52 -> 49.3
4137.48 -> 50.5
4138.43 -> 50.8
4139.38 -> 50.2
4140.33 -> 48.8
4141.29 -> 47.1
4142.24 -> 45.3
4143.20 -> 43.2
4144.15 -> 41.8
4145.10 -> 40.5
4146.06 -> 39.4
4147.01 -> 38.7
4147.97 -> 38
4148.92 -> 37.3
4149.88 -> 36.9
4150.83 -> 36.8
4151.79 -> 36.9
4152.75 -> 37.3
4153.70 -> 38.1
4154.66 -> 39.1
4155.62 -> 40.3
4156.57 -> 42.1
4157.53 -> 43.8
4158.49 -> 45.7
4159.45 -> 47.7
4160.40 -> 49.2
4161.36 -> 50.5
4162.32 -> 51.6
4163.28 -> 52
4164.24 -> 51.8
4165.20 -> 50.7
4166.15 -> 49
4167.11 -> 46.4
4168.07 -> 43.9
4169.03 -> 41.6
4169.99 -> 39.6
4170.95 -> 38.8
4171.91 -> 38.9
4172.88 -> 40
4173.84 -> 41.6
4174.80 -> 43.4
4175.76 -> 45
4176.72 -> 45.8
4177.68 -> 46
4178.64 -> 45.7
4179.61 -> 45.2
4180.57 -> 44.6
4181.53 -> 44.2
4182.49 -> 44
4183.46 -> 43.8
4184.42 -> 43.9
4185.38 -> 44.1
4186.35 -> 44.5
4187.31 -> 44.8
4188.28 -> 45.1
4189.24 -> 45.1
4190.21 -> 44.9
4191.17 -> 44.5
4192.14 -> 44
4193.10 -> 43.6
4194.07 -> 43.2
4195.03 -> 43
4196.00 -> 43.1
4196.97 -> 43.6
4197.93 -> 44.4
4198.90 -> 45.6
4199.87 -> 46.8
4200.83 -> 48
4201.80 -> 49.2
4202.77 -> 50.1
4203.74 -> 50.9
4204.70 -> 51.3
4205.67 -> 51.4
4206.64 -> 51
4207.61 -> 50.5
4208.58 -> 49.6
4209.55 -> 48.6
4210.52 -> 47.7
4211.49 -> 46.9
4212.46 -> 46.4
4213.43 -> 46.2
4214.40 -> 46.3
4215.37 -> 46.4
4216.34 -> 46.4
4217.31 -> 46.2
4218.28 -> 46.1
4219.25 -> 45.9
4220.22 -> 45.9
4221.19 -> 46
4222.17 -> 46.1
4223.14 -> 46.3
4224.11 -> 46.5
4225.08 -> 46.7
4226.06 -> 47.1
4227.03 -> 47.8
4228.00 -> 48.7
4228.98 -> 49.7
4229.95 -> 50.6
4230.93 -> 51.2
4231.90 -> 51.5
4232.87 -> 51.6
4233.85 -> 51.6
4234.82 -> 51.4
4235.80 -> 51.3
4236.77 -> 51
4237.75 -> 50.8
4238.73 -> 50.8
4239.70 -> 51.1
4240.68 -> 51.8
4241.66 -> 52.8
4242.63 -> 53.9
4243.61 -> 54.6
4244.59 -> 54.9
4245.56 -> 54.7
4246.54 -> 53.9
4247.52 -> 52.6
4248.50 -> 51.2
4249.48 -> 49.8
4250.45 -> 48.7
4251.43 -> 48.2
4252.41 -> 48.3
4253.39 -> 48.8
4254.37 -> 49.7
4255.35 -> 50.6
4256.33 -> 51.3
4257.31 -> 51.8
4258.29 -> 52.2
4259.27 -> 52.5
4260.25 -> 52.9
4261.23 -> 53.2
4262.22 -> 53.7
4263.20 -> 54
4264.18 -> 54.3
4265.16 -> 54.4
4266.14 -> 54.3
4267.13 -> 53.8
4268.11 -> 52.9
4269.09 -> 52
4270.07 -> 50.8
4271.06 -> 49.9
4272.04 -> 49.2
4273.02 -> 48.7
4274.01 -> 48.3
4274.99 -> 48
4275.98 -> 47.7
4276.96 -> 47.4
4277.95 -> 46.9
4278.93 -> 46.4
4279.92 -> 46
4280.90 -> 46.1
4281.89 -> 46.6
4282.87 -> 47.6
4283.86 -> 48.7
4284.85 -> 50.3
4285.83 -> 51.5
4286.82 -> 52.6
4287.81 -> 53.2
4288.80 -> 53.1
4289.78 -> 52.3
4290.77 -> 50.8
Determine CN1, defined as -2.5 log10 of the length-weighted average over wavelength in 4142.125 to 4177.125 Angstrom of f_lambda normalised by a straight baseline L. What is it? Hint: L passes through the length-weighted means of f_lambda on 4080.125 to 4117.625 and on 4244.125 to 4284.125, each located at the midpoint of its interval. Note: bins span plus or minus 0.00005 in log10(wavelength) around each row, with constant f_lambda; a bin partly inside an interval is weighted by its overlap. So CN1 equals 0.16 mag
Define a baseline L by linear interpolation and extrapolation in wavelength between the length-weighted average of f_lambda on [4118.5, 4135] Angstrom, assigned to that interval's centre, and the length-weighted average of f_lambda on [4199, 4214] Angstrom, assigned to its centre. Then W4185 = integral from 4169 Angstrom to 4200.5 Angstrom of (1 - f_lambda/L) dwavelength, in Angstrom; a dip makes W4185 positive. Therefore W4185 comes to 3.0 Angstrom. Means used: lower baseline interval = 47.3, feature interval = 43.8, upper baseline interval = 48.9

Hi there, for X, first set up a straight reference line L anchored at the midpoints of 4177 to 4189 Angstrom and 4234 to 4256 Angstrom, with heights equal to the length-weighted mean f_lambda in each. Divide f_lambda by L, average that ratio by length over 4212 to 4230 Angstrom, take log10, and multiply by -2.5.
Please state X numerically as 0.045 mag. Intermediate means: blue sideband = 44.7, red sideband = 51.4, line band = 46.8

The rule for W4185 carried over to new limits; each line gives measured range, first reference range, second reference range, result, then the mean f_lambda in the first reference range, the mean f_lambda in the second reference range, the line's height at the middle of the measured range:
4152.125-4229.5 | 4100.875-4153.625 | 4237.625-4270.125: 5.6 Angstrom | 46.4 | 52.1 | 49.3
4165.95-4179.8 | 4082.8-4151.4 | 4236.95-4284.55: 1.5 Angstrom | 47.3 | 50.8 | 48.7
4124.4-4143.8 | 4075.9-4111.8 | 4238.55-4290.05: 1.0 Angstrom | 48.5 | 51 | 49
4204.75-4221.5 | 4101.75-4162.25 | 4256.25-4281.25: 0.4 Angstrom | 46.2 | 50.7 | 48.9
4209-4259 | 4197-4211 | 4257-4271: 1.3 Angstrom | 48.8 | 53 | 50.9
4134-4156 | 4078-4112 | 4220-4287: 2.9 Angstrom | 48.5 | 50.4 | 49.1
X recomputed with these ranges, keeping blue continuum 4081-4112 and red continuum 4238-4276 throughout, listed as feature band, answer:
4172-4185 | 0.14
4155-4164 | 0.06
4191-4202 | 0.13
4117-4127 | -0.03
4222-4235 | 0.04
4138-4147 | 0.10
